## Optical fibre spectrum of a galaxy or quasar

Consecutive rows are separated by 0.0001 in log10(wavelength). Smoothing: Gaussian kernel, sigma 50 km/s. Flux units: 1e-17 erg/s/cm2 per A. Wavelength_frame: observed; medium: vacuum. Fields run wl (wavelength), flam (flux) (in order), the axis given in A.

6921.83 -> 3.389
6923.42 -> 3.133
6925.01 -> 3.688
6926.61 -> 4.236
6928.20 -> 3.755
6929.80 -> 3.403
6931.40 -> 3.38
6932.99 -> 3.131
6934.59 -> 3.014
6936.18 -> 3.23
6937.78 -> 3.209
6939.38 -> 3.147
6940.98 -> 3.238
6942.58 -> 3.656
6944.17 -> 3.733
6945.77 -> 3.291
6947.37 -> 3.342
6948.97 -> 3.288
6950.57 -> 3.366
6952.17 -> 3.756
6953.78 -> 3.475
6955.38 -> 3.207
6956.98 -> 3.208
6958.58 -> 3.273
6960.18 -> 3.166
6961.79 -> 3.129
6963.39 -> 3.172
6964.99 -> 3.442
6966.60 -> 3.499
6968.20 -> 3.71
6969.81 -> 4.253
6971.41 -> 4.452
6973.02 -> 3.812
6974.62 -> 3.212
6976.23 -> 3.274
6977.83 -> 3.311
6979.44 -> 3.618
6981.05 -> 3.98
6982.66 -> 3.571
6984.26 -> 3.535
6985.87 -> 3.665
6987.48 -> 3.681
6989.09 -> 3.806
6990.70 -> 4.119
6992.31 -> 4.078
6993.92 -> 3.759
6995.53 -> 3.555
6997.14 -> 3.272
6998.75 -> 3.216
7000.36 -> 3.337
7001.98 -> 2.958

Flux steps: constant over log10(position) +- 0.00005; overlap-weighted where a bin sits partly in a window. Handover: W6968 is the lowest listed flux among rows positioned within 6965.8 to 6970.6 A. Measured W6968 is 3.499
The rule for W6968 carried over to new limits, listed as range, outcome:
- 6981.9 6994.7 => 3.535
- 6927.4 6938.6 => 3.014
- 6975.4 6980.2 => 3.274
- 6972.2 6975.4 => 3.212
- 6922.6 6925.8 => 3.133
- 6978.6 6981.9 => 3.618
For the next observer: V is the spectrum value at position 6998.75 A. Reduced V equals 3.216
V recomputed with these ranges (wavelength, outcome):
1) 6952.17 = 3.756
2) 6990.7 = 4.119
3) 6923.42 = 3.133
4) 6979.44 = 3.618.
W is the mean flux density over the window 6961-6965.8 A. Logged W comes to 3.25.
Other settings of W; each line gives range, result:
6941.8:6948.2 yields 3.51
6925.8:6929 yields 3.99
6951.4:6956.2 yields 3.47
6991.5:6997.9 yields 3.67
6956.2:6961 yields 3.21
